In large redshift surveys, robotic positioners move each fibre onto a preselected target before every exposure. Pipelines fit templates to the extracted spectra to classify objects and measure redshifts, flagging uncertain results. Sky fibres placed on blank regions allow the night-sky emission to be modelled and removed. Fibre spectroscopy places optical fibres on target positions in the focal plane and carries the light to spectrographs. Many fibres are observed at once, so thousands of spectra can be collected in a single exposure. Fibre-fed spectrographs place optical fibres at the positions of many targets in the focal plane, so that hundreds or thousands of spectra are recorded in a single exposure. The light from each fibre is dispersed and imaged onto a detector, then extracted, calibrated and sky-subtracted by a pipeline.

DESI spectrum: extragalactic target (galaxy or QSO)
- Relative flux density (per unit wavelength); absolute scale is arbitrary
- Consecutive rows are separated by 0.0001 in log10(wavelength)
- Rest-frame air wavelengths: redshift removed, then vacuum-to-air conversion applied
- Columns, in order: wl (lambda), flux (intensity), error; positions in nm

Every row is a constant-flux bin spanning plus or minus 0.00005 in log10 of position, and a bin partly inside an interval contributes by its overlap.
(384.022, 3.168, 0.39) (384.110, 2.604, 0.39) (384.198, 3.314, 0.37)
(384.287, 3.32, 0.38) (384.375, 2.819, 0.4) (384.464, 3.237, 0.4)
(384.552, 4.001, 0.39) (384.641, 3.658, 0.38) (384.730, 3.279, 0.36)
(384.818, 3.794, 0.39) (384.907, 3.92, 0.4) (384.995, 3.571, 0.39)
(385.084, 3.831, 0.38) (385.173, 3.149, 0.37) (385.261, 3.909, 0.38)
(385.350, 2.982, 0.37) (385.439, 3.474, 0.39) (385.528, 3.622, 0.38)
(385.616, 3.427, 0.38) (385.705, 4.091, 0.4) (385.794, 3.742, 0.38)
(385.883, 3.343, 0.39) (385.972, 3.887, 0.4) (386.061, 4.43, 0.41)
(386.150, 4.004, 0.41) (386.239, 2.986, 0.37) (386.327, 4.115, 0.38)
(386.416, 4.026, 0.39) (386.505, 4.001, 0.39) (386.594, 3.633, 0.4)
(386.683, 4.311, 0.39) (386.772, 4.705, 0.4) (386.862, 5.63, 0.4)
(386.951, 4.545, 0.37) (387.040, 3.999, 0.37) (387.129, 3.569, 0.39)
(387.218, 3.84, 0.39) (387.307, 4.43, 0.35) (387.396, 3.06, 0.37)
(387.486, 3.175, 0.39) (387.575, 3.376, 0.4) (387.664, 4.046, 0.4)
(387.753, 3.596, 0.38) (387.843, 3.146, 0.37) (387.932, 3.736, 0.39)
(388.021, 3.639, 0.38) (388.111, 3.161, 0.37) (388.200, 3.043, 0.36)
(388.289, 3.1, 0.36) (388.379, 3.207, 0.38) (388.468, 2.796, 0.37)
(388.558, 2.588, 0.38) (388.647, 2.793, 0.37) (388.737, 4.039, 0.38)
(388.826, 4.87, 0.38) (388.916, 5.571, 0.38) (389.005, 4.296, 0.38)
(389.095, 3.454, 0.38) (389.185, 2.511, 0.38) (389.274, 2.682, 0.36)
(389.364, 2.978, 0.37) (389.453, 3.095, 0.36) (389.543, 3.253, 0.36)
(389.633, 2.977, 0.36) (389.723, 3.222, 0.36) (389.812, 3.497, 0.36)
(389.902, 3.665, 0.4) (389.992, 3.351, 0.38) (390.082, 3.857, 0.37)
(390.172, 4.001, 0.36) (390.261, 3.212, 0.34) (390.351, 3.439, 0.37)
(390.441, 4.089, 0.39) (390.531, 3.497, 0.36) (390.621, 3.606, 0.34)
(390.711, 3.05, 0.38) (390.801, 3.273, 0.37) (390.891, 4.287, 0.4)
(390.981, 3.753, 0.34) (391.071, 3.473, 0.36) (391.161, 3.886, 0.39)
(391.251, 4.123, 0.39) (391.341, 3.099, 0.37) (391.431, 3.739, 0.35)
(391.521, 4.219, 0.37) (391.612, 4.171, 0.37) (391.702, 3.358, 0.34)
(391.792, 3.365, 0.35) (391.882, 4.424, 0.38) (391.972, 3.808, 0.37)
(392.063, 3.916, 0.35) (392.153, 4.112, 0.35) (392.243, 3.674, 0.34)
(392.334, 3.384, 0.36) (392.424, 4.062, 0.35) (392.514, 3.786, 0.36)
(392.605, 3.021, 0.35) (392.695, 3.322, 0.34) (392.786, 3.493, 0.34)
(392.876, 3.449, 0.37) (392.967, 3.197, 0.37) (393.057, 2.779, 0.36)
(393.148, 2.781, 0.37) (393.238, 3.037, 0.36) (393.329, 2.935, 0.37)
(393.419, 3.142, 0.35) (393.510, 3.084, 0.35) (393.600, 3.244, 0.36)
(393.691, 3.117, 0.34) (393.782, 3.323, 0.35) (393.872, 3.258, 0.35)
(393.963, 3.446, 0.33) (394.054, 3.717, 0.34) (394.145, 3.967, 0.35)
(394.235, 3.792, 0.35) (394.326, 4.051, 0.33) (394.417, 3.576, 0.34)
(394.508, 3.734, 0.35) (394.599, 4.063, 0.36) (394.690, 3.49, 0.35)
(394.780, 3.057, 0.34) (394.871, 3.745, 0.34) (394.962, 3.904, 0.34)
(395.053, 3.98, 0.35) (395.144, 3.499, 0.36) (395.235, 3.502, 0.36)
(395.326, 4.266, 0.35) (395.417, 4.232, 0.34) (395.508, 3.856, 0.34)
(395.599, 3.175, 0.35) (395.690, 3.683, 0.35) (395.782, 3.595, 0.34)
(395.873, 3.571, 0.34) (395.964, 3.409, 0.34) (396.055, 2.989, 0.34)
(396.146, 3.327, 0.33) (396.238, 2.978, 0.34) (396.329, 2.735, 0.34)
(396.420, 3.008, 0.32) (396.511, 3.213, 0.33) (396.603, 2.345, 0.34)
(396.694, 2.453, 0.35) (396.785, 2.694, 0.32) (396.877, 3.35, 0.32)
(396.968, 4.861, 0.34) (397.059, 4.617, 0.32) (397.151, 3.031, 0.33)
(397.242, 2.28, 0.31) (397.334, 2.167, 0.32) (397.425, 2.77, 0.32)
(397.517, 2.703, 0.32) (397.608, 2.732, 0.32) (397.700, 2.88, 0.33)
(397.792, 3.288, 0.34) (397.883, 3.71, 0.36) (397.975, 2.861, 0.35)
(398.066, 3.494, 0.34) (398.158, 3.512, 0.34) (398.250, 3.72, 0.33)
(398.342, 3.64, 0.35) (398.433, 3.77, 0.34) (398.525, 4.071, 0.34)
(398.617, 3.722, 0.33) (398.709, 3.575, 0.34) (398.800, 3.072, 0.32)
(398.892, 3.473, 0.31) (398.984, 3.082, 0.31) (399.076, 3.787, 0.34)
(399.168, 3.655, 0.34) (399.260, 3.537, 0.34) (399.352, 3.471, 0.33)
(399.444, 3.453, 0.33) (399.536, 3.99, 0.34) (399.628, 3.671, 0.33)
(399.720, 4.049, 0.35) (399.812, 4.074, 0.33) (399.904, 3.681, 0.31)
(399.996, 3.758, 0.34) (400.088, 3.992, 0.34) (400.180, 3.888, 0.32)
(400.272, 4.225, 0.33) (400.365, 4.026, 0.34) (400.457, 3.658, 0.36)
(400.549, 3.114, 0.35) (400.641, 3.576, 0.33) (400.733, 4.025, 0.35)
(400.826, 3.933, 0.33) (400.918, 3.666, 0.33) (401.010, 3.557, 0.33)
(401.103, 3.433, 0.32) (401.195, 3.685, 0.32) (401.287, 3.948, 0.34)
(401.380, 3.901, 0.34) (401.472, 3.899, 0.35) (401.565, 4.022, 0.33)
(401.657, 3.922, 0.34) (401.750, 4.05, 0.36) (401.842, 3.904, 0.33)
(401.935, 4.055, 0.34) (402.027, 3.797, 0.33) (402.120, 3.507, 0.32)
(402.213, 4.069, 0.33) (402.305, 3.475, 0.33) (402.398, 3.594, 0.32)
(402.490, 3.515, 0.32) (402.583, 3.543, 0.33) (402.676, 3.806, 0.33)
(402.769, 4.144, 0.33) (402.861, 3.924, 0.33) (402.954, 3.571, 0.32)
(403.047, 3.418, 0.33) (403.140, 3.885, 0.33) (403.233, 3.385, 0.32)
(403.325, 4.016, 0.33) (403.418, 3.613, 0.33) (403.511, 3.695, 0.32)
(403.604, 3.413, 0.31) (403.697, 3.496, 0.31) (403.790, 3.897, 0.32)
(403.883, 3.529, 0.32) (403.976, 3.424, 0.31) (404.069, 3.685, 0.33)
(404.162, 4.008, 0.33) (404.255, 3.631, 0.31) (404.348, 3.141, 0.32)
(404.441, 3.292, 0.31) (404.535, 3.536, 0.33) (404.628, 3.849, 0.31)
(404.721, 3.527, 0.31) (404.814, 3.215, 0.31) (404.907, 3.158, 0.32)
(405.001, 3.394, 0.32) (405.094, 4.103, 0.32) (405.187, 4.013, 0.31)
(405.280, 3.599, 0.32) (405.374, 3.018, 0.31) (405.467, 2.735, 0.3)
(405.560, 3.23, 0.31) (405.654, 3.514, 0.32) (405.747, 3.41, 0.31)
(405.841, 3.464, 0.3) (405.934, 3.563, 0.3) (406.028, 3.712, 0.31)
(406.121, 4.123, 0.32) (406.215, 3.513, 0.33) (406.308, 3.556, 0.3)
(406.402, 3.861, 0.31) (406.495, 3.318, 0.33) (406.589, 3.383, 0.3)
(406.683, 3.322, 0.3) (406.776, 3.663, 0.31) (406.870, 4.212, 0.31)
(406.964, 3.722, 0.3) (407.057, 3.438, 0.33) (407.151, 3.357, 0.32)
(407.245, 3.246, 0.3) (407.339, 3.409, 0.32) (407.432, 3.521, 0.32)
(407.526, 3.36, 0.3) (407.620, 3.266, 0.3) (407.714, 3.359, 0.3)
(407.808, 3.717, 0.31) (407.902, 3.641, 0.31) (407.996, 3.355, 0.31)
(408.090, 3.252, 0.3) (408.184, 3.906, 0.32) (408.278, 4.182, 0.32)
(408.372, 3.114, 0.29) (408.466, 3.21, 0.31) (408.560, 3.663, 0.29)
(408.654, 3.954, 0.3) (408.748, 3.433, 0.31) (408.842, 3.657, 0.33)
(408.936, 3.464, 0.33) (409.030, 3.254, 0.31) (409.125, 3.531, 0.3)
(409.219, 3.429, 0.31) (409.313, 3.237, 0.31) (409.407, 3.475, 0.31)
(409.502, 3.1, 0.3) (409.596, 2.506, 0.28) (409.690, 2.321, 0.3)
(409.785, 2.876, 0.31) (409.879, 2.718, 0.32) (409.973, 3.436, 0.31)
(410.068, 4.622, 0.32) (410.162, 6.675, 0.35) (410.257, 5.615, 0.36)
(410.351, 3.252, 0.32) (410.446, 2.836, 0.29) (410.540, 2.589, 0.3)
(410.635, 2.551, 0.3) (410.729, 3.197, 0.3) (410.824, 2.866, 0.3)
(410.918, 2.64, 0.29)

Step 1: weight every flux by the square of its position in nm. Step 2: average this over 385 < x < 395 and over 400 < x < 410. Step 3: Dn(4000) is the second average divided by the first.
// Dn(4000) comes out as 1.07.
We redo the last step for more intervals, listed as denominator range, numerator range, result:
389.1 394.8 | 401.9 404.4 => 1.11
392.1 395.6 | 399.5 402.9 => 1.12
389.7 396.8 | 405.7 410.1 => 1.06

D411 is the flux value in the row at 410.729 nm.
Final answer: 3.197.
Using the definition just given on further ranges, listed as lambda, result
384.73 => 3.279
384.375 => 2.819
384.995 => 3.571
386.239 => 2.986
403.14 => 3.885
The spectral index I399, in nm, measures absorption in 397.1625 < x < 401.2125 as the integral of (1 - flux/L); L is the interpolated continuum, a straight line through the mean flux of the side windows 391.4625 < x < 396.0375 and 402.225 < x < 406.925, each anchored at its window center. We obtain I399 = 0.08 nm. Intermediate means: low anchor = 3.57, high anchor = 3.59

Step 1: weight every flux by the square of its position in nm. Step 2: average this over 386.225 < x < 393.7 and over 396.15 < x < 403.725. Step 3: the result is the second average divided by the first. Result 1.04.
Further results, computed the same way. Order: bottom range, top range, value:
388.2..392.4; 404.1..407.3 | 1.06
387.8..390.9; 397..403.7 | 1.11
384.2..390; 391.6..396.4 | 1.01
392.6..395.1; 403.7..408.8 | 1.10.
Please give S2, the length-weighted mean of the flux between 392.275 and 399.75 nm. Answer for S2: 3.41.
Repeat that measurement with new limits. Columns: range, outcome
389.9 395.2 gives 3.57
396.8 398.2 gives 3.2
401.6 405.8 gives 3.62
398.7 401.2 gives 3.68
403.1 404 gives 3.64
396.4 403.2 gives 3.57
